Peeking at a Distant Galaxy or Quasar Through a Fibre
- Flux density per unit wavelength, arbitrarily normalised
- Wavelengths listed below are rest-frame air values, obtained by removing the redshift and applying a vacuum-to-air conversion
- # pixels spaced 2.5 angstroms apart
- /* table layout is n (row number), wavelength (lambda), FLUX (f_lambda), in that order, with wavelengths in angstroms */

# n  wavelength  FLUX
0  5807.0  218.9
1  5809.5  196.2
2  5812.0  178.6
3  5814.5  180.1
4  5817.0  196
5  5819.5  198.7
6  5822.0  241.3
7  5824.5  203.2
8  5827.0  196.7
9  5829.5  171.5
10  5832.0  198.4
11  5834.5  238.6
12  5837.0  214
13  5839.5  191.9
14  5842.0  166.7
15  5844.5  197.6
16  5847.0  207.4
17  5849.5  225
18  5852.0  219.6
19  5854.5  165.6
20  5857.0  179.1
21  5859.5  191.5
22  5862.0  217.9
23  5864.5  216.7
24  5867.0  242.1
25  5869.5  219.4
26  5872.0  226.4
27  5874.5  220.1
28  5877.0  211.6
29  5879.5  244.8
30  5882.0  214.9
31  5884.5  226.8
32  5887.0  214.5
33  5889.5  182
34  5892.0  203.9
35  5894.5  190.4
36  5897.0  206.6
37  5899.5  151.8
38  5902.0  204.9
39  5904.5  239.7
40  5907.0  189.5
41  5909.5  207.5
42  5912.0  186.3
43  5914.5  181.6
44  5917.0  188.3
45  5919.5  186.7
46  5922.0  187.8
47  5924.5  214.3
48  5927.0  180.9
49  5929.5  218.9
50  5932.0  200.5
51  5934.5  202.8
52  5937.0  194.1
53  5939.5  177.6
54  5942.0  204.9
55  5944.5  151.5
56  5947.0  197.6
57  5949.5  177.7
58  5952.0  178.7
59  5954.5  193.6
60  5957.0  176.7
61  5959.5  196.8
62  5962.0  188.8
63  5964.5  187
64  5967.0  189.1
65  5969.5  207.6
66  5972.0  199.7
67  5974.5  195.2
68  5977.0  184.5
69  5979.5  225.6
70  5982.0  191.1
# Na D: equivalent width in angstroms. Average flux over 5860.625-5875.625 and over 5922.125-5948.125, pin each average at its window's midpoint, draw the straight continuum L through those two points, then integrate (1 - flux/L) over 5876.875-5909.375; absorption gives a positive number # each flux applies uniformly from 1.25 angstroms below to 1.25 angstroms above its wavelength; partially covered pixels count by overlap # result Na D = 0.99 angstroms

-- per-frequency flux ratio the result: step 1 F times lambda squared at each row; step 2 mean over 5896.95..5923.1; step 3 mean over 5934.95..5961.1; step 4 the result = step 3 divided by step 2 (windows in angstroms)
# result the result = 0.97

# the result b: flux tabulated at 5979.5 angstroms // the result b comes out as 225.6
